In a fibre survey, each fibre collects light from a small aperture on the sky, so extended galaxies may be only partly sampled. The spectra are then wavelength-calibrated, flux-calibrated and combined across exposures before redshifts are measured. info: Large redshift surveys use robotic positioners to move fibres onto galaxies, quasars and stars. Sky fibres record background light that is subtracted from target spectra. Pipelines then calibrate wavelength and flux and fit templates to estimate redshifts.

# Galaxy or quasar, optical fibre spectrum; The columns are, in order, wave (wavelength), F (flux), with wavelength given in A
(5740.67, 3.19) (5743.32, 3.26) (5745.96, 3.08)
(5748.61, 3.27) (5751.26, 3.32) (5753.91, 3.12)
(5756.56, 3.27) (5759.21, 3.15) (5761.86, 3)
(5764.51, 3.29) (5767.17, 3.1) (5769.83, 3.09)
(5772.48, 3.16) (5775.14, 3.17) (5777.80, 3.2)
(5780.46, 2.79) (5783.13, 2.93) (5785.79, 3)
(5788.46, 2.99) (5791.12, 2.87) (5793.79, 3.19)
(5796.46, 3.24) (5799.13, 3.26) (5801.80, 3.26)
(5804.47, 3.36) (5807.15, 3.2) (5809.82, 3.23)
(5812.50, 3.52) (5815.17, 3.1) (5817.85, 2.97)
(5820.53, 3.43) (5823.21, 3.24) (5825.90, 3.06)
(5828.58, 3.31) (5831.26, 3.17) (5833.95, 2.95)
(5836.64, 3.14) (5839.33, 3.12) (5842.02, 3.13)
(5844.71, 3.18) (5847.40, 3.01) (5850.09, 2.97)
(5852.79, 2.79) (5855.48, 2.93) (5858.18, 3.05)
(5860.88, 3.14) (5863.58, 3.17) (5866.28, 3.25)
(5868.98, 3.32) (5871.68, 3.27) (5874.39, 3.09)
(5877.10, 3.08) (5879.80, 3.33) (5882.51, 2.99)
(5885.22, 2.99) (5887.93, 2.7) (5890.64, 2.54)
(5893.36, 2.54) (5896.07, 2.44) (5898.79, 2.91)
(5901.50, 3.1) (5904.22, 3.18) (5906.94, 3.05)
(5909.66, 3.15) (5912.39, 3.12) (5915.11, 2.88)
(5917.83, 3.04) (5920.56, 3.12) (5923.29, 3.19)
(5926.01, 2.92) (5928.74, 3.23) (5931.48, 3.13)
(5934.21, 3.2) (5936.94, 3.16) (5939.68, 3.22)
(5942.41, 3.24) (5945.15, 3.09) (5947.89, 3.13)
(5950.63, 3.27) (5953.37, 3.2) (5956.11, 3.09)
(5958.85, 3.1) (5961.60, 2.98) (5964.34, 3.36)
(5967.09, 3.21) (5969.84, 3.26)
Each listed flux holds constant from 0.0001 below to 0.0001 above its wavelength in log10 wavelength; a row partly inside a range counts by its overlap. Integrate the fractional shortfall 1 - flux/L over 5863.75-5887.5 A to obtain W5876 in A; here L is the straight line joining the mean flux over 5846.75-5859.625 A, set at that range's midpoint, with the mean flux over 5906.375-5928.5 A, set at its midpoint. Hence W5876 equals -1.3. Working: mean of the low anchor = 2.95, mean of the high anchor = 3.07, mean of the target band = 3.15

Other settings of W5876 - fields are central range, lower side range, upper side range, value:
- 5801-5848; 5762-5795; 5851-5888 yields -1.7 A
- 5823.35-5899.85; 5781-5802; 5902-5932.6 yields 1.4 A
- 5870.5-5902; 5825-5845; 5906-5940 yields 2.1 A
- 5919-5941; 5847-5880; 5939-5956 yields 0.2 A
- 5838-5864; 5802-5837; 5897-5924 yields 0.9 A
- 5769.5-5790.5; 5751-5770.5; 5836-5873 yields 0.8 A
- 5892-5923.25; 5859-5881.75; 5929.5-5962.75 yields 2.0 A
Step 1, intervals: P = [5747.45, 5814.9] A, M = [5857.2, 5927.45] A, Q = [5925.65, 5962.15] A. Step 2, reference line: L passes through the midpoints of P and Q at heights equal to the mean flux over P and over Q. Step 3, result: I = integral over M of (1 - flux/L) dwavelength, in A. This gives 2.9 A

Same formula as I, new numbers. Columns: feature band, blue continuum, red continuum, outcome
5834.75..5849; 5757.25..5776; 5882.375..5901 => -1.0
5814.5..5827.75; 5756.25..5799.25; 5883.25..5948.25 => -0.4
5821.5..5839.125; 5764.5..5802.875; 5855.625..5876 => -0.1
